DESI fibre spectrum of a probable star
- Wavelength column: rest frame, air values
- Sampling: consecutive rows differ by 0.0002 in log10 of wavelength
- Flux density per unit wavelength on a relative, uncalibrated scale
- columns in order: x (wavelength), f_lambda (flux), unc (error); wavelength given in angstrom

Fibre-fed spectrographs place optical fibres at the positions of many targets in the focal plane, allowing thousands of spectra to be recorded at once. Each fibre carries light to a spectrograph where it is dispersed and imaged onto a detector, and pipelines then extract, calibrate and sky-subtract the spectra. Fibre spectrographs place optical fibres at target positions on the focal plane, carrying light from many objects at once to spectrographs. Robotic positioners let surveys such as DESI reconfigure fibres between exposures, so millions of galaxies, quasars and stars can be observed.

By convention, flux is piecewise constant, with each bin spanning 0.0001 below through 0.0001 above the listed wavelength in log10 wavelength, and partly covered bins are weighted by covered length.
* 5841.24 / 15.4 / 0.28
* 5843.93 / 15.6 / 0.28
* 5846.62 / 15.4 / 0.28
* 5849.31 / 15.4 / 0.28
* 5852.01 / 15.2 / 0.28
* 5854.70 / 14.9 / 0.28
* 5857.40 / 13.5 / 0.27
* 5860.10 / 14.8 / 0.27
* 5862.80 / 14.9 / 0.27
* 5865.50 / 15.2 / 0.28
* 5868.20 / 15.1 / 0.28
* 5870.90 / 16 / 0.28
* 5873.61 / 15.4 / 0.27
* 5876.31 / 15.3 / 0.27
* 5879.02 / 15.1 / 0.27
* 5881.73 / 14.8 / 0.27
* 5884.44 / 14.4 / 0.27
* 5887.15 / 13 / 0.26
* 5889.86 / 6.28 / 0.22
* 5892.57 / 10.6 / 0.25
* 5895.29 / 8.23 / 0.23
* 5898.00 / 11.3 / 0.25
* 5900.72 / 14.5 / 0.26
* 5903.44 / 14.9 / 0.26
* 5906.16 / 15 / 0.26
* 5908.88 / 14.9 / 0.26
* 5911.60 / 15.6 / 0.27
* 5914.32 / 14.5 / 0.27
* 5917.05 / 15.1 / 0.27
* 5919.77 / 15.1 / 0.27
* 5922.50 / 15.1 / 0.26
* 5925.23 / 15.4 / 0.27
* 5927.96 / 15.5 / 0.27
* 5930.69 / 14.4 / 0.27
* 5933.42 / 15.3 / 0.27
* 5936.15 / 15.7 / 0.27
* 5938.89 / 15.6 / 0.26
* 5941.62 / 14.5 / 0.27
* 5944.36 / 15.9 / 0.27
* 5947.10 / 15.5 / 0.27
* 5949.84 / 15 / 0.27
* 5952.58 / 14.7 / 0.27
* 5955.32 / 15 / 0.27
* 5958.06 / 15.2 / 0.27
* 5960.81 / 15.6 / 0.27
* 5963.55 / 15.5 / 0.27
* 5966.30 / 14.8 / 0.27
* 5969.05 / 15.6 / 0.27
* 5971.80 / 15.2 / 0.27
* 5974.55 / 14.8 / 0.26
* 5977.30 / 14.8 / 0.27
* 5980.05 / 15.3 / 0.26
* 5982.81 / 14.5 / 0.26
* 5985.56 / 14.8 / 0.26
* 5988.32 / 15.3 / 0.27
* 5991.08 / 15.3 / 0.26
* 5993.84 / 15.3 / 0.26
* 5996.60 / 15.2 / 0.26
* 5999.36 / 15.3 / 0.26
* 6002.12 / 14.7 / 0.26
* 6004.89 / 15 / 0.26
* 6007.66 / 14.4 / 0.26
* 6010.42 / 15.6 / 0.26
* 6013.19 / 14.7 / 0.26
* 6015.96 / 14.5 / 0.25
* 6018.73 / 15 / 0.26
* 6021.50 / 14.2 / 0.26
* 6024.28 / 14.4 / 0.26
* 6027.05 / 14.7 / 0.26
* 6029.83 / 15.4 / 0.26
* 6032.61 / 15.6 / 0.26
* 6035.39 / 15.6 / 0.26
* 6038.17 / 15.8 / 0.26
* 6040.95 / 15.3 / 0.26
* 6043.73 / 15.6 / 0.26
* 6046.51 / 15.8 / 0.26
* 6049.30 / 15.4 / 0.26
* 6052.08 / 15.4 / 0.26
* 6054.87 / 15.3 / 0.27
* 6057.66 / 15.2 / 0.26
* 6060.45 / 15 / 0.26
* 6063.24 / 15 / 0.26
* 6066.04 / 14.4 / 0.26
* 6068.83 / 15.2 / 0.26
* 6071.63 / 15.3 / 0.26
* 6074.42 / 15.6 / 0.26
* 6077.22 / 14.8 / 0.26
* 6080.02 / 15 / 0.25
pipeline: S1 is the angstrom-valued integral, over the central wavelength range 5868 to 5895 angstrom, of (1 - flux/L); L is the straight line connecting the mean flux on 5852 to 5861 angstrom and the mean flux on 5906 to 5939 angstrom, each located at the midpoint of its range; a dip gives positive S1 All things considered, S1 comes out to 2.6 angstrom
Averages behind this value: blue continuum 14.5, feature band 13.3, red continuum 15.2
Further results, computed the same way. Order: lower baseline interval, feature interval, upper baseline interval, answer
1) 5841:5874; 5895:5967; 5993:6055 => 1.4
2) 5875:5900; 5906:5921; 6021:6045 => -2.8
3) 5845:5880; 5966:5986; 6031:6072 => 0.3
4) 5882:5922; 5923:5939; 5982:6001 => -1.7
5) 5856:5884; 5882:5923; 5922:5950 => 5.1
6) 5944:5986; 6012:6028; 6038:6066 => 0.7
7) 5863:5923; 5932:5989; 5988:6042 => -2.5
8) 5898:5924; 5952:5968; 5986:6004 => -0.2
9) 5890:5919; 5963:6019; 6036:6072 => -2.4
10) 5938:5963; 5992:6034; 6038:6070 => 0.9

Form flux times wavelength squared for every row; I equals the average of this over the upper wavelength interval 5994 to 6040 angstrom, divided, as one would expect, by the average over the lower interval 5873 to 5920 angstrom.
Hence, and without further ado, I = 1.2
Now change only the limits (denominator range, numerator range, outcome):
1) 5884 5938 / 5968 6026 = 1.12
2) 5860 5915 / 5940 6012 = 1.13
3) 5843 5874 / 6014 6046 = 1.06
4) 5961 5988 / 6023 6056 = 1.04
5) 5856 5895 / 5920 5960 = 1.13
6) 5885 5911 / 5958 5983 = 1.27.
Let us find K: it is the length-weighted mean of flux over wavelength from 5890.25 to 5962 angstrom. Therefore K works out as 14.4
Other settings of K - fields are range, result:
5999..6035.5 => 14.9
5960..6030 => 15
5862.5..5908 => 13.5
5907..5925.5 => 15.1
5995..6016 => 15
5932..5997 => 15.2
